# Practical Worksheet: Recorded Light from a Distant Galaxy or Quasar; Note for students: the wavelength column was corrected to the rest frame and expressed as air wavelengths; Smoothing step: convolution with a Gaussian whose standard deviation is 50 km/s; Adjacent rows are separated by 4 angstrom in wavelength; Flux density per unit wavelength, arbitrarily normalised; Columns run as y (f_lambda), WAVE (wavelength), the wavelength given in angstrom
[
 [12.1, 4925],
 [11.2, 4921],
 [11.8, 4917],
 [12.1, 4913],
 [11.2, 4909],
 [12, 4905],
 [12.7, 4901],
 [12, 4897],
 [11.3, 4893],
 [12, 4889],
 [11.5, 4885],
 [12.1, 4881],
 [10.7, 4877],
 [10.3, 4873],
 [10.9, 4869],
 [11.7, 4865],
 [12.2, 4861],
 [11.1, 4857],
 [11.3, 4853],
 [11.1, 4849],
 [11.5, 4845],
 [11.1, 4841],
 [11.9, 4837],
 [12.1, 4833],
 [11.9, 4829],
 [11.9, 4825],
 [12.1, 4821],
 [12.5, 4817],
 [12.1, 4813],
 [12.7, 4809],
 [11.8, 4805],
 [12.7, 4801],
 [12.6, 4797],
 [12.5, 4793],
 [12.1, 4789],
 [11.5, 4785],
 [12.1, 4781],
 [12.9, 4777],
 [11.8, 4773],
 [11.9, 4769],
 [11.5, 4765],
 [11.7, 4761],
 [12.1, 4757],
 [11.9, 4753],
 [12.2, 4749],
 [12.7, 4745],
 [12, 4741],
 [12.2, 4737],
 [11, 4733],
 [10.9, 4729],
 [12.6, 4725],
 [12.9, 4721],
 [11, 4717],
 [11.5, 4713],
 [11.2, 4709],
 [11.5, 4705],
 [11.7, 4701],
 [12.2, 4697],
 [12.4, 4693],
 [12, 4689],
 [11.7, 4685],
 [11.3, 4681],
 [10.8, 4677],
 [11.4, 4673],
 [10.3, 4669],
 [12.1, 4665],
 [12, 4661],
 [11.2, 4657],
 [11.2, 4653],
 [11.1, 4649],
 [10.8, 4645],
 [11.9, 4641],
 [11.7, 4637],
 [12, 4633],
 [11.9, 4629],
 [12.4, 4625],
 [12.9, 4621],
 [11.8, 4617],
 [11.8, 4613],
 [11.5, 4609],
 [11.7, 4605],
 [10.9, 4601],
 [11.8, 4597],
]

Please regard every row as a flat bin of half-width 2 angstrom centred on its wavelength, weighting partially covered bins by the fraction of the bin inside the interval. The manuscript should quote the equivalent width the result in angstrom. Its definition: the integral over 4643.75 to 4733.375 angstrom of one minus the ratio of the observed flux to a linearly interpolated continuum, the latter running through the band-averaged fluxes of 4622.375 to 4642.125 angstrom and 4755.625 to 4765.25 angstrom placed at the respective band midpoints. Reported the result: 2.9 angstrom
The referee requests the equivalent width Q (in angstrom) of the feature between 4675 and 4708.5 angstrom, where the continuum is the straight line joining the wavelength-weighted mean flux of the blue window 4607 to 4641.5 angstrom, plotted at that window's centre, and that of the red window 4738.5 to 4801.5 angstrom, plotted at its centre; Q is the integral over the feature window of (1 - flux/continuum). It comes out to 1.05 angstrom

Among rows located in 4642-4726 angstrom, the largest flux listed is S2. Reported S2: 12.9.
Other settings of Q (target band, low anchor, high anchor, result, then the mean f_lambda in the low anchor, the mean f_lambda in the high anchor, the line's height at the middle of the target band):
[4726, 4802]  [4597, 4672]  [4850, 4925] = -2.7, 11.6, 11.6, 11.6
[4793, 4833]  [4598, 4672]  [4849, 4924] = -2.4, 11.6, 11.6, 11.6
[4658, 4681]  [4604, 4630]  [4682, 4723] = 1.1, 12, 11.8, 11.9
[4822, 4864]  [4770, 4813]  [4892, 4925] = 1.5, 12.3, 11.8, 12.1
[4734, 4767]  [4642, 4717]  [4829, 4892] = -1.6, 11.5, 11.4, 11.5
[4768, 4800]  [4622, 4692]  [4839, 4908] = -1.9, 11.6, 11.5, 11.5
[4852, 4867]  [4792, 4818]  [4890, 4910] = 0.6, 12.4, 11.9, 12.1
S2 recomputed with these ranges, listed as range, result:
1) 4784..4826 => 12.7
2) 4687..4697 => 12.4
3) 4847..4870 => 12.2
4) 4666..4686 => 11.7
